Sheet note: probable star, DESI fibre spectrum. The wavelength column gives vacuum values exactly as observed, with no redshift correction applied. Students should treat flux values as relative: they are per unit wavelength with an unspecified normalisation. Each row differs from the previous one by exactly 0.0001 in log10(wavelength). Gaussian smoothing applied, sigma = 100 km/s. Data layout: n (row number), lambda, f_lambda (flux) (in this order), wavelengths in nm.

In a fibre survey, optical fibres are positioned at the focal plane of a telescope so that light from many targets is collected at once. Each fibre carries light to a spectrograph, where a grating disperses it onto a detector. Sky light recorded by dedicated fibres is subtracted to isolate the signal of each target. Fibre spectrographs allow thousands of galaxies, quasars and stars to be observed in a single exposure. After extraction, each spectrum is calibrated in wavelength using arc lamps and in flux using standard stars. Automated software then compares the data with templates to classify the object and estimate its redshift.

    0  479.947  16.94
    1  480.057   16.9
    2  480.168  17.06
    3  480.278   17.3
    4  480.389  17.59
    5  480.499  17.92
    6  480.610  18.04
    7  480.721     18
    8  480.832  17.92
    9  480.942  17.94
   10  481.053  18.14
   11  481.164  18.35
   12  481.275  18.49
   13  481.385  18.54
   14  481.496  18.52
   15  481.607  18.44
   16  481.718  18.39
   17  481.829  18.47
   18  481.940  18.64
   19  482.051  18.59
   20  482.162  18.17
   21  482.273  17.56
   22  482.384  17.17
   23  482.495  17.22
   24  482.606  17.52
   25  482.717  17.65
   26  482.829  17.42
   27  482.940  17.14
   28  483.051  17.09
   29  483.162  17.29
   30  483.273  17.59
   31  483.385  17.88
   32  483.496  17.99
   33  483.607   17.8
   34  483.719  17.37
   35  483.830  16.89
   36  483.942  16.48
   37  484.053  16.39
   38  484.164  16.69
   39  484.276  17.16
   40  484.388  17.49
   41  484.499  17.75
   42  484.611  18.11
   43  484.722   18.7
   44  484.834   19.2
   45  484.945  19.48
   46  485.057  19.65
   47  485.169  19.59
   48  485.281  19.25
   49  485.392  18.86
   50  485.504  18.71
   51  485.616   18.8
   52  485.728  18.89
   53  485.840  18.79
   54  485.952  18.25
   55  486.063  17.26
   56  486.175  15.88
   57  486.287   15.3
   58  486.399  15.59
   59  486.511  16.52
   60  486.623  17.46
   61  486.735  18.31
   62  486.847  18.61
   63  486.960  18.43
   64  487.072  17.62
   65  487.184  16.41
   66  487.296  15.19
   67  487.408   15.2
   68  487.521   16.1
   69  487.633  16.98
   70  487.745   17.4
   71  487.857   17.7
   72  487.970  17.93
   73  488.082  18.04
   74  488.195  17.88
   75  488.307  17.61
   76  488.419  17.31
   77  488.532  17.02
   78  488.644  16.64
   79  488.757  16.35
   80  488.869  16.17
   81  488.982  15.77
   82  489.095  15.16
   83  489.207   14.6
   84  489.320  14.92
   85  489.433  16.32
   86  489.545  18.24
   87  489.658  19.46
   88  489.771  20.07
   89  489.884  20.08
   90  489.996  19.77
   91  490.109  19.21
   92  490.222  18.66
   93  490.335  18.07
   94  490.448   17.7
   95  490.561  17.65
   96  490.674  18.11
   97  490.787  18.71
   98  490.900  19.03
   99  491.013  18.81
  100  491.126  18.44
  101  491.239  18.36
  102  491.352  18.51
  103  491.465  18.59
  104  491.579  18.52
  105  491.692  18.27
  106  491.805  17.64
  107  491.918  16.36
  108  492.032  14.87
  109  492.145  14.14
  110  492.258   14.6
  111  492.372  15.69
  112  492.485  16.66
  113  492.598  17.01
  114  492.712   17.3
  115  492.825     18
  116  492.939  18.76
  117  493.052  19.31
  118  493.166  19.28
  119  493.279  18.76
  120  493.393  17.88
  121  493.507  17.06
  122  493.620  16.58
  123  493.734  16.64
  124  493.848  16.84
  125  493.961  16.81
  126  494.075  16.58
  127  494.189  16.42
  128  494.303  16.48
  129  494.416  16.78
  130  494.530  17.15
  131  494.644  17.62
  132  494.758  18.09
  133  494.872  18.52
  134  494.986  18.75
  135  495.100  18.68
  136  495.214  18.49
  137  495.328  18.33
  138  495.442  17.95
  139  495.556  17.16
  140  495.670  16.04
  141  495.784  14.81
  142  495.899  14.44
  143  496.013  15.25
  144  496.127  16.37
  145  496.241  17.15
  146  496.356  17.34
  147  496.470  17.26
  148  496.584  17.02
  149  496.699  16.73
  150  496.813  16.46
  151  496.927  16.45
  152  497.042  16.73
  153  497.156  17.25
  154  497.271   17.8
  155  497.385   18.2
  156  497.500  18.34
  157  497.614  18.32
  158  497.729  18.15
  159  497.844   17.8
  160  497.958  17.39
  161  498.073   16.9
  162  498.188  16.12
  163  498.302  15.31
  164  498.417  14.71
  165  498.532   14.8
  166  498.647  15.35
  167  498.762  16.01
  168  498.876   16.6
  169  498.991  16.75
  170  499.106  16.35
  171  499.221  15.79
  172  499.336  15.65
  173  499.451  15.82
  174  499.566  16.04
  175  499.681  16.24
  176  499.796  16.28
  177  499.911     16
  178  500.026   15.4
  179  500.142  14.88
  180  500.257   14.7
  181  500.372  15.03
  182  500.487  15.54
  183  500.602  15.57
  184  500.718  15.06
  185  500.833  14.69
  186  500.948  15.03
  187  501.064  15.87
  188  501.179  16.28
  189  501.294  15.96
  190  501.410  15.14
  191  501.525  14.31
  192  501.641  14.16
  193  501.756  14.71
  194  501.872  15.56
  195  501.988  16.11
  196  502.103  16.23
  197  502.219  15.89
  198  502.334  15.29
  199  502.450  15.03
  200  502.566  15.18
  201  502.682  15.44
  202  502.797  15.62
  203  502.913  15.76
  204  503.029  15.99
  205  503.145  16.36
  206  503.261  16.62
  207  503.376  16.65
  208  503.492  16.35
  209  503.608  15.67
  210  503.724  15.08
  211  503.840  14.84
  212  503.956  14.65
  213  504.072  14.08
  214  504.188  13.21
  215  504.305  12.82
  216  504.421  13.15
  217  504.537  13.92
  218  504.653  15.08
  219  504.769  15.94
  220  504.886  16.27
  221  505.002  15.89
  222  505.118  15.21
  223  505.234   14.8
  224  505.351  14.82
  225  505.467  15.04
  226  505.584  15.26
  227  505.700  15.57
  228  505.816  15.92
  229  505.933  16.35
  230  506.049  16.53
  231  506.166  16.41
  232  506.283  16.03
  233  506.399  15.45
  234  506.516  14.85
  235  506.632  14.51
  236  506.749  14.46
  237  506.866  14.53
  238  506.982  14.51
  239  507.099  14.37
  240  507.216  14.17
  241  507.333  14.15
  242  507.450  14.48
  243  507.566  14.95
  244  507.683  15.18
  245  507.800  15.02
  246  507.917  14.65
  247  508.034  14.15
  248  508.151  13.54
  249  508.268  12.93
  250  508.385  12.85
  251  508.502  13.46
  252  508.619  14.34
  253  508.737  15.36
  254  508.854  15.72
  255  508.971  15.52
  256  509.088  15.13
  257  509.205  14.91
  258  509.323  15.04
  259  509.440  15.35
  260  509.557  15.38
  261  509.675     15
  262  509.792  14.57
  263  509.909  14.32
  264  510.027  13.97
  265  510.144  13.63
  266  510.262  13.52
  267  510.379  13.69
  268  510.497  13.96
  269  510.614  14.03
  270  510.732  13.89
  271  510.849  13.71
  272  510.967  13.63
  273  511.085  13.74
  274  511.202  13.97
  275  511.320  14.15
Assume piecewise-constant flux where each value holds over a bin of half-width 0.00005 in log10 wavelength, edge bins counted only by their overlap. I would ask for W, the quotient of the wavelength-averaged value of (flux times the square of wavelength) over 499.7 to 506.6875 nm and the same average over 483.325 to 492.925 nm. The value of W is 0.93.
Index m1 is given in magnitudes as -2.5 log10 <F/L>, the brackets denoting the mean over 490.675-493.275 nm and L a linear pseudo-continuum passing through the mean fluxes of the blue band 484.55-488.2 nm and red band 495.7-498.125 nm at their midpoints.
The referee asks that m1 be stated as -0.02 mag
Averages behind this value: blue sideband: 17.8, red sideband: 16.9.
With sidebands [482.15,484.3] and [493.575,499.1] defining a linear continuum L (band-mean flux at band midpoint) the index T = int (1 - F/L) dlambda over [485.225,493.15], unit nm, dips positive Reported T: -0.170 nm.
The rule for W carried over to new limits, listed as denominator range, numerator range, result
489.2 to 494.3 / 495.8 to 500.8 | 0.95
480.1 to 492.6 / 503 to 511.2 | 0.91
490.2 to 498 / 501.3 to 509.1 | 0.90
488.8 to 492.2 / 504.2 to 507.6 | 0.90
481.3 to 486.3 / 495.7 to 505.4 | 0.94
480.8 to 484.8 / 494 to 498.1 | 1.02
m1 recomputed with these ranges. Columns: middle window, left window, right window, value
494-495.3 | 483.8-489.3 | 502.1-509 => -0.08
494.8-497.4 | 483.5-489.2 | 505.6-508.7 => -0.06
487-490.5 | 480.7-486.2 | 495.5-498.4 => 0.02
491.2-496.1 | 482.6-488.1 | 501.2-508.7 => -0.04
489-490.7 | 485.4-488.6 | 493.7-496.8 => -0.04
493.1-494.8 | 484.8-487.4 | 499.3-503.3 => -0.04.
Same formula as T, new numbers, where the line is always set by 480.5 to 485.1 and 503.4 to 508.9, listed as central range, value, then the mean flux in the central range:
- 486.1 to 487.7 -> 0.060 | 16.7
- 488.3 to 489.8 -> 0.028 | 16.7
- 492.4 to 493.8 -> -0.101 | 17.7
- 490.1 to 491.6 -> -0.143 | 18.4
